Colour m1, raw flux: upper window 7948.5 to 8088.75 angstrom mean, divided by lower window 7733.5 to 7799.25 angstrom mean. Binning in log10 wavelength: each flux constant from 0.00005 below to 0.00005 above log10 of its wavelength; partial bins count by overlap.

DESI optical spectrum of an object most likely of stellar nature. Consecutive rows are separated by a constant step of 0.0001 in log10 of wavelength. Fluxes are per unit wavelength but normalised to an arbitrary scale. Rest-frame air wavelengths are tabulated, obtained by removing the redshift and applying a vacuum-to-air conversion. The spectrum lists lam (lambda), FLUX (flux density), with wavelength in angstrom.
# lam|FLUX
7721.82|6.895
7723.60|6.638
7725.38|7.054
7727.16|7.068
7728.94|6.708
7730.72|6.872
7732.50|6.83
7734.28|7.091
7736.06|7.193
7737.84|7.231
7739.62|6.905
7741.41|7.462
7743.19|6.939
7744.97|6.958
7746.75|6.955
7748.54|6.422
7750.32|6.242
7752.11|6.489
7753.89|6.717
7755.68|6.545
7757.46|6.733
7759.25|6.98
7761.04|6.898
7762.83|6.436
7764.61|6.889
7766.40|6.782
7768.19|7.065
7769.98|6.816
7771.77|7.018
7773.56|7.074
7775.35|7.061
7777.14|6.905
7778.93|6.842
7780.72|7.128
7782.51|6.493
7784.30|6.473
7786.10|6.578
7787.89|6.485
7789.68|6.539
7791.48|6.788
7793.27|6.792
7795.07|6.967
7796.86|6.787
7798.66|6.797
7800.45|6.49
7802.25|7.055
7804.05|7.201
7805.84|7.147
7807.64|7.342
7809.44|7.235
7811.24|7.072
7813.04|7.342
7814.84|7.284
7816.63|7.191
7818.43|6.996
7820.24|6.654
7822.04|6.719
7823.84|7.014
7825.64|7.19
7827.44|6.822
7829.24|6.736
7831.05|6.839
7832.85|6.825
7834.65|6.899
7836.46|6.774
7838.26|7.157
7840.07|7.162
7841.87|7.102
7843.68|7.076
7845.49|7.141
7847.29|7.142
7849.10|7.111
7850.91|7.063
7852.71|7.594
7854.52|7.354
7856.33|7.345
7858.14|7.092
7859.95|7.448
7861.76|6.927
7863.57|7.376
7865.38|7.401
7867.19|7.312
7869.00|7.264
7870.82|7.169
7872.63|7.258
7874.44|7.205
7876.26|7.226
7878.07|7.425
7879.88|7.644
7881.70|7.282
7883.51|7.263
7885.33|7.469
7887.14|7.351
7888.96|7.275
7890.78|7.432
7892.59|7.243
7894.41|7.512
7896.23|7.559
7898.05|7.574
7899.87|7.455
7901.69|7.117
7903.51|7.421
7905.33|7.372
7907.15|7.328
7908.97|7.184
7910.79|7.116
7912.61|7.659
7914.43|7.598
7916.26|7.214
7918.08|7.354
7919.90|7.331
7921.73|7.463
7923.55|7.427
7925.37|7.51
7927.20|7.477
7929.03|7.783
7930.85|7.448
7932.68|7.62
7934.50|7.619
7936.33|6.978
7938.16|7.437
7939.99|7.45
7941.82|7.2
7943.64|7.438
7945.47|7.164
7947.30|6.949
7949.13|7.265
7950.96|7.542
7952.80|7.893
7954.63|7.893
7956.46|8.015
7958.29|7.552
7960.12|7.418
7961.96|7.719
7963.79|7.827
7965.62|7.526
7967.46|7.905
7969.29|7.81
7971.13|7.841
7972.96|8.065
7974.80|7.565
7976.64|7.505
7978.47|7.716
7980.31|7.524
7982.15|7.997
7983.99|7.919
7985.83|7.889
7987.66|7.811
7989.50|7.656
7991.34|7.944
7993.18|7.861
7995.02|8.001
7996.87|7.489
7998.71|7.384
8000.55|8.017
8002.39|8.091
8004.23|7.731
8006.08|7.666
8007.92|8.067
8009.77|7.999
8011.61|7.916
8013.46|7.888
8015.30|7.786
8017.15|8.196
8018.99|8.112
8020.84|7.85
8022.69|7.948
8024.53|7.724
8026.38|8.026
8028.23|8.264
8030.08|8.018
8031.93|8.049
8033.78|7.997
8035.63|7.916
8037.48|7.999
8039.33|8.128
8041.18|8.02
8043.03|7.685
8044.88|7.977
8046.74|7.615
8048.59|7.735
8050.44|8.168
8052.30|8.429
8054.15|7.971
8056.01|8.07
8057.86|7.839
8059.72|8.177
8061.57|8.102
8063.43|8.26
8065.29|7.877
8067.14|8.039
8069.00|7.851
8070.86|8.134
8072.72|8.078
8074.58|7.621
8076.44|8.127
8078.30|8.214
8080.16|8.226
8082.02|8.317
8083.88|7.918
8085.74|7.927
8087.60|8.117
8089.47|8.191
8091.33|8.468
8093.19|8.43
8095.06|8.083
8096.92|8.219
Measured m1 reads 1.2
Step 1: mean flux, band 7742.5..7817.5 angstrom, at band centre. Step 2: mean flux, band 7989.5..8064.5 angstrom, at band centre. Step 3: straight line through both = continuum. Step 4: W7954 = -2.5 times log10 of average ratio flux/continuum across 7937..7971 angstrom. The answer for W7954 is 0.010 mag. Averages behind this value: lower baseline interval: 6.86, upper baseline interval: 7.95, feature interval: 7.56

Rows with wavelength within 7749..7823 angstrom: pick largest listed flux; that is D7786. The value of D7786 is 7.342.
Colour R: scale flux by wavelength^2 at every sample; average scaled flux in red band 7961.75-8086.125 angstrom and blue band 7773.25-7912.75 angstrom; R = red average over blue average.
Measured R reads 1.17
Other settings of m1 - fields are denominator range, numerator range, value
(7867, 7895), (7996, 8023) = 1.07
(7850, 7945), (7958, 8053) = 1.07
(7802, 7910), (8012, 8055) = 1.11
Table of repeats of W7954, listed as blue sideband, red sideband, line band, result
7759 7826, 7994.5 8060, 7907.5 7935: 0.00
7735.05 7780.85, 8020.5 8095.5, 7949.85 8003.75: -0.01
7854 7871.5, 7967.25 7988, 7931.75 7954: 0.04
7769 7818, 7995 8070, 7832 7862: 0.00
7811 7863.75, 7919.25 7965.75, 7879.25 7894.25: -0.01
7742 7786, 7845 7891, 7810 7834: 0.01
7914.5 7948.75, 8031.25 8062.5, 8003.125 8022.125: -0.01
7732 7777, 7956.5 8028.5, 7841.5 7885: 0.01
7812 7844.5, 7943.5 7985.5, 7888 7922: 0.00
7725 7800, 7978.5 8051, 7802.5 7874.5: 0.00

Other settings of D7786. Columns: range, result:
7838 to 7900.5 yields 7.644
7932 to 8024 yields 8.196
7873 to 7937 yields 7.783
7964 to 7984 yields 8.065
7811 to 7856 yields 7.594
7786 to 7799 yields 6.967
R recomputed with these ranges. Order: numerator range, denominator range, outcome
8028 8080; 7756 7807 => 1.26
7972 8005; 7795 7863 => 1.15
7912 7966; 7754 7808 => 1.14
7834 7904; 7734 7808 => 1.09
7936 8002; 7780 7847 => 1.15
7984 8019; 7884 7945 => 1.09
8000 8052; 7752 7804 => 1.25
